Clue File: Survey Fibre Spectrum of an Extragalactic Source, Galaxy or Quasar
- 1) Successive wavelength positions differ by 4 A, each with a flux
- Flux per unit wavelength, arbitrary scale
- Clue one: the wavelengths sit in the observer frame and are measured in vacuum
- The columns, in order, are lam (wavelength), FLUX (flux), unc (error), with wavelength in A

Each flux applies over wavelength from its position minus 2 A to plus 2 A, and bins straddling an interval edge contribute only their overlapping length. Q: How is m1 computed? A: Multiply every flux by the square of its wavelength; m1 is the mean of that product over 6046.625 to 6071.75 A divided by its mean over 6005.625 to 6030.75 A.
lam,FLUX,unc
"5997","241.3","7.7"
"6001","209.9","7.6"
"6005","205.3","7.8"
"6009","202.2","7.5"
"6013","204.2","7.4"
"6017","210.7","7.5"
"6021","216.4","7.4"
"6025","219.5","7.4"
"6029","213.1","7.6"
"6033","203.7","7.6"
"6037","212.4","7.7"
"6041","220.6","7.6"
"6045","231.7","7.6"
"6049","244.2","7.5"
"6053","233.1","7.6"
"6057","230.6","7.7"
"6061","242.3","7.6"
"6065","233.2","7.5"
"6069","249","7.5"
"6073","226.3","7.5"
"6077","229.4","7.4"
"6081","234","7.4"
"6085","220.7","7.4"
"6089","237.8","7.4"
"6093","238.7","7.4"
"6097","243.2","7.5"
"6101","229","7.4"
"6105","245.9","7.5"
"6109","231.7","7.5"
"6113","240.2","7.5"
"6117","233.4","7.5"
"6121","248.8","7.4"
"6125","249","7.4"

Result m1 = 1.15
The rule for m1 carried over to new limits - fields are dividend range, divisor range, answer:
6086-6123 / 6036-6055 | 1.06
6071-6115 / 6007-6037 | 1.14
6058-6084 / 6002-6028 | 1.14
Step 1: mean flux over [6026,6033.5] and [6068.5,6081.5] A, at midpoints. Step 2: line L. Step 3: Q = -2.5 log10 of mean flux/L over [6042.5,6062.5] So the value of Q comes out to -0.07 mag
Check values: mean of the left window 211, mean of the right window 233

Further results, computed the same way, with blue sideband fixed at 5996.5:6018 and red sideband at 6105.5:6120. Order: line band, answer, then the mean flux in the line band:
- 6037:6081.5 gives -0.05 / 233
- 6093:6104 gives -0.02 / 237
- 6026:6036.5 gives 0.03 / 210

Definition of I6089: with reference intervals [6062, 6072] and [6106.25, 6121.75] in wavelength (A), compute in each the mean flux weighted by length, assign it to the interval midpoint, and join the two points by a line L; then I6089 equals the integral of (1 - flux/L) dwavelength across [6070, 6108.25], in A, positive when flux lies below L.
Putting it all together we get 0.8 A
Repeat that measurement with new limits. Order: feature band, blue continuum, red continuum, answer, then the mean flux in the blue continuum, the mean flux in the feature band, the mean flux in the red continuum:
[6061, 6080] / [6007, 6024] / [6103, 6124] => -0.7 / 209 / 235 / 240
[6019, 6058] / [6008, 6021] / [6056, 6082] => -0.4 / 208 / 222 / 235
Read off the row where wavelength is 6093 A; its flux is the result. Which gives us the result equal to 238.7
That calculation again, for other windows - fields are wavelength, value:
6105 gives 245.9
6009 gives 202.2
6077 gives 229.4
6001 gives 209.9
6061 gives 242.3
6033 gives 203.7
